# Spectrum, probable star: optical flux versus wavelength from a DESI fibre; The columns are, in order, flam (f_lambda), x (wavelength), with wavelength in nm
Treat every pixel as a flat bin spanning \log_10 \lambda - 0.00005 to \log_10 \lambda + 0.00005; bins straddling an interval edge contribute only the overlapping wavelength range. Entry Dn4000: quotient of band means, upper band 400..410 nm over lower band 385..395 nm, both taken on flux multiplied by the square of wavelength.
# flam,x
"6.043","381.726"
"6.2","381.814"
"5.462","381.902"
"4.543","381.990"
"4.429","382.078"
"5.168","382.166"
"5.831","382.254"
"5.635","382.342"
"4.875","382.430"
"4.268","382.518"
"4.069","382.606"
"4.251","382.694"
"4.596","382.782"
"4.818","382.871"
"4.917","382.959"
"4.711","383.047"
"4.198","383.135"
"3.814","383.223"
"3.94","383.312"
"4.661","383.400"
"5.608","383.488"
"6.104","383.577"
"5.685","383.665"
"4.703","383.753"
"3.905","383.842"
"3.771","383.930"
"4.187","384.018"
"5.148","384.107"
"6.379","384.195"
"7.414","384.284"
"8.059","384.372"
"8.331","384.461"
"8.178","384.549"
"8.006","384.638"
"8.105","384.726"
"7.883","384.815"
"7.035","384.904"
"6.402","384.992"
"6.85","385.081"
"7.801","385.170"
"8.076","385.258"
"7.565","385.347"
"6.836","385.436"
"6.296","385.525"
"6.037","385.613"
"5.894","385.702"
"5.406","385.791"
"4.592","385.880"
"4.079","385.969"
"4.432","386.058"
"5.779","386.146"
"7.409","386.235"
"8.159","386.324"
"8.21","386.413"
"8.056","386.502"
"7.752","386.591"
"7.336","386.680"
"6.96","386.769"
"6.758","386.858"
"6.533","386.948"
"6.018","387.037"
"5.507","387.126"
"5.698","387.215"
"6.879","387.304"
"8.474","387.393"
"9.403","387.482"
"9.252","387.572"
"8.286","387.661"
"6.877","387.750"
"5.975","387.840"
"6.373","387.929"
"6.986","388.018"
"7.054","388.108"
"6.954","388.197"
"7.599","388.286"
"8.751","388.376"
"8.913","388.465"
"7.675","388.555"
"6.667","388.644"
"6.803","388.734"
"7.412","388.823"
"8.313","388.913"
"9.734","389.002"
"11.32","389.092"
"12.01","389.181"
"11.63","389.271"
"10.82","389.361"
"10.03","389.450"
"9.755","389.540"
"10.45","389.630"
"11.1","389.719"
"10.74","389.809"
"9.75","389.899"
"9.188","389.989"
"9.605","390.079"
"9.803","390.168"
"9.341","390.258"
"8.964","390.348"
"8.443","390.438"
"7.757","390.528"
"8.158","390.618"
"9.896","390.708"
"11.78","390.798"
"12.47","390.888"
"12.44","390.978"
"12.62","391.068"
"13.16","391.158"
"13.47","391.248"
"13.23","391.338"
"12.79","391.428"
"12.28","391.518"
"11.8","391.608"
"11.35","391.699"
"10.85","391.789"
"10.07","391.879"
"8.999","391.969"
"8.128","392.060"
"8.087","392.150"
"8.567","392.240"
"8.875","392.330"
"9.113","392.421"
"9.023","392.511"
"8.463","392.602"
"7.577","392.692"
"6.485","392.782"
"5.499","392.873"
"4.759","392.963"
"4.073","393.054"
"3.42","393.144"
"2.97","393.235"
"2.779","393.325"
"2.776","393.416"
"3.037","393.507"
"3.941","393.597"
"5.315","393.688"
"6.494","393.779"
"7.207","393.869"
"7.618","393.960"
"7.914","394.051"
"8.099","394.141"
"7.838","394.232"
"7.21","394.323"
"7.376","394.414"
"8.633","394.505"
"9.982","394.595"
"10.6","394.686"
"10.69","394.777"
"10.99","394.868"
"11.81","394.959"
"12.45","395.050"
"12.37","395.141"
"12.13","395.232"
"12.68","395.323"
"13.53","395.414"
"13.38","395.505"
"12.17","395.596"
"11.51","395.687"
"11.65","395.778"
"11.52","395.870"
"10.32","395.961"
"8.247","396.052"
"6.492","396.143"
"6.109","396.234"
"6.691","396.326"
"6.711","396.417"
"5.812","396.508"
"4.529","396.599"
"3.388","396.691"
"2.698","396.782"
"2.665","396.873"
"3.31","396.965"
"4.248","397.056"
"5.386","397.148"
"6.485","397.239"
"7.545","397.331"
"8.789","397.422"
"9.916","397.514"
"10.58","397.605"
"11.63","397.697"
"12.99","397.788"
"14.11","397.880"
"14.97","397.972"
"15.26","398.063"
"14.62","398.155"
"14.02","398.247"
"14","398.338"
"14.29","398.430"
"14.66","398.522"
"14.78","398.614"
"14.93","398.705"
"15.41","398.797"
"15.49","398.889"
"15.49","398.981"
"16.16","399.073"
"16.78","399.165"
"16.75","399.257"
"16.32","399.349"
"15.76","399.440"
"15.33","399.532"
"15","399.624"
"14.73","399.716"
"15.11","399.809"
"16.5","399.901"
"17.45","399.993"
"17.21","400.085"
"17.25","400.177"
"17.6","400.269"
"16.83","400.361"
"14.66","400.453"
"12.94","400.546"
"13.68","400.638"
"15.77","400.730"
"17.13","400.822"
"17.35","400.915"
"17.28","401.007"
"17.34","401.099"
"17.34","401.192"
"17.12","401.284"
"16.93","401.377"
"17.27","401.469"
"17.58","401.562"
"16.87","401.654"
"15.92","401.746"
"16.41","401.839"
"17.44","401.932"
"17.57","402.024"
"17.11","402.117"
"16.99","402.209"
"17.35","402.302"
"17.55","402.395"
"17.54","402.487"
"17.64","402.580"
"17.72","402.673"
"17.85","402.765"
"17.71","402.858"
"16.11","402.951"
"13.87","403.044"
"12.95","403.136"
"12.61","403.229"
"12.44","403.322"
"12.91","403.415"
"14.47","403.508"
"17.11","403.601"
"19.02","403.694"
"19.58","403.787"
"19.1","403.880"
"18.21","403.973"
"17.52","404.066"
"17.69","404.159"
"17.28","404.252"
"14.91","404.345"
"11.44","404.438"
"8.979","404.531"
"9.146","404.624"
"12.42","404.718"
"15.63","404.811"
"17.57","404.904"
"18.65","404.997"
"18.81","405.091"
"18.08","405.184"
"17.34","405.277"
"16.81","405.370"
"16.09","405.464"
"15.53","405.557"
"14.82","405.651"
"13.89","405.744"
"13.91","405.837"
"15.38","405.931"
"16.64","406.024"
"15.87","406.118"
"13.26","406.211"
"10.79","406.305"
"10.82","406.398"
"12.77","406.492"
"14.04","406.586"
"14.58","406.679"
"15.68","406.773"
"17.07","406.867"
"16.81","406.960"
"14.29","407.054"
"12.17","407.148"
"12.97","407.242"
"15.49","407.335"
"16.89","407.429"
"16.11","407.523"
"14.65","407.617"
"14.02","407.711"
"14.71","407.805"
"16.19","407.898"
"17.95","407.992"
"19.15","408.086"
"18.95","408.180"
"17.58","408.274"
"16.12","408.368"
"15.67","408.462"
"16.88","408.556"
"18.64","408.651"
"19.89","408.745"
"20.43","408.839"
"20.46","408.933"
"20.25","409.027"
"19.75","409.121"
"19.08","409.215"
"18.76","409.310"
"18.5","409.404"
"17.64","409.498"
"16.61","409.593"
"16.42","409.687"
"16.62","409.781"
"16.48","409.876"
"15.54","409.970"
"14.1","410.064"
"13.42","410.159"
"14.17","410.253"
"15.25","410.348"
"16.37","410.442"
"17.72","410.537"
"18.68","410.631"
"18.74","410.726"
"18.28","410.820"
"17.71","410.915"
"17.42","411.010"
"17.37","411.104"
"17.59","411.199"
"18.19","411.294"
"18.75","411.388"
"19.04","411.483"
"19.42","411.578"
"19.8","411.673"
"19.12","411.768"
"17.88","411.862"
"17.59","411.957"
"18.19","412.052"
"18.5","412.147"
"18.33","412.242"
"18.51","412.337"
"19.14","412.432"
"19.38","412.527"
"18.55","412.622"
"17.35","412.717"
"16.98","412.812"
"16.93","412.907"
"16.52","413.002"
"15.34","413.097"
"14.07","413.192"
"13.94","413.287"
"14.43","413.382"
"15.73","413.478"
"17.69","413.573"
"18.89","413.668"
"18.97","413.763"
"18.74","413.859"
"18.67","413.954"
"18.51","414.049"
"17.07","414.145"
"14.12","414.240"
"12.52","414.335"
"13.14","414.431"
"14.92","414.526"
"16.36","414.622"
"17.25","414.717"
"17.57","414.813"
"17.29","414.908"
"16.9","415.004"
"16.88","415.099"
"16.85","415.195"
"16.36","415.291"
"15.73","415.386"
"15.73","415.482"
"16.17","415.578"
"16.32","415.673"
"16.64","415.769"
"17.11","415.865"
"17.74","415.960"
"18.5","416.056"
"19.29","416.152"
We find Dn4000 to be 2.14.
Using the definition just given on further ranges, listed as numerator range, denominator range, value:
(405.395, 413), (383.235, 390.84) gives 2.48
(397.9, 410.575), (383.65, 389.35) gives 2.45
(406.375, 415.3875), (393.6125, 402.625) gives 1.43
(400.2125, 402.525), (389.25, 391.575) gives 1.64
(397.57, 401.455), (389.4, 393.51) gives 1.79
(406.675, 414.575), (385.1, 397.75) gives 2.27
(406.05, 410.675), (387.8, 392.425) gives 1.83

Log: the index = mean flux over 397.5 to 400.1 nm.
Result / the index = 14.9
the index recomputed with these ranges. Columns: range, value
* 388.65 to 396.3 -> 9.24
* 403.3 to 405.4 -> 15.9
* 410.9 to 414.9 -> 17.3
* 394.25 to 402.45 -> 12.9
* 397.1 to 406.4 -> 15.3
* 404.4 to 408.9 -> 15.5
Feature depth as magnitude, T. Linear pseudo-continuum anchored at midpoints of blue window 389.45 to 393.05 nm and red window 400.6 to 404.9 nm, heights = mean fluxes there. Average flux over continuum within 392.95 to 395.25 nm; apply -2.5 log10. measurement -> 0.48 mag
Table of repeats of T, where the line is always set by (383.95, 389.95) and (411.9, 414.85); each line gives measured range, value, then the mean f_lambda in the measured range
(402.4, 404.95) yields -0.16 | 15.6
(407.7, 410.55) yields -0.12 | 17.2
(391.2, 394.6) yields 0.23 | 7.77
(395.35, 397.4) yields 0.40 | 7.53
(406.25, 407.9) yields 0.02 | 14.4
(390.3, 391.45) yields -0.23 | 11.1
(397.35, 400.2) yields -0.23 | 14.6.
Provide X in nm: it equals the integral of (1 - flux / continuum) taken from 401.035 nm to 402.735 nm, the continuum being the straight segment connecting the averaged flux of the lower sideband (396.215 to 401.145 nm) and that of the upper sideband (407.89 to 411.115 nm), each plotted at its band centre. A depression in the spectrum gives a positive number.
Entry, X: -0.373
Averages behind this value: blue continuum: 12.7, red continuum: 17.5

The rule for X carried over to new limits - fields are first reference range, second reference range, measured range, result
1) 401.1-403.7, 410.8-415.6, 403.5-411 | 0.23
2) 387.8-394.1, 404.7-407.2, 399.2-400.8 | -0.41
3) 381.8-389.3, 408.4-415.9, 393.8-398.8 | 0.49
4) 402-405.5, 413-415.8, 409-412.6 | -0.33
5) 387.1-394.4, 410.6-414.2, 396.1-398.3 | 0.59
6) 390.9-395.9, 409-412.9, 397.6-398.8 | -0.27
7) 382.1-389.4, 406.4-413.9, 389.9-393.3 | -0.06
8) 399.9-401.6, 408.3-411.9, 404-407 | 0.37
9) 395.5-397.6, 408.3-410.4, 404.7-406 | -0.18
